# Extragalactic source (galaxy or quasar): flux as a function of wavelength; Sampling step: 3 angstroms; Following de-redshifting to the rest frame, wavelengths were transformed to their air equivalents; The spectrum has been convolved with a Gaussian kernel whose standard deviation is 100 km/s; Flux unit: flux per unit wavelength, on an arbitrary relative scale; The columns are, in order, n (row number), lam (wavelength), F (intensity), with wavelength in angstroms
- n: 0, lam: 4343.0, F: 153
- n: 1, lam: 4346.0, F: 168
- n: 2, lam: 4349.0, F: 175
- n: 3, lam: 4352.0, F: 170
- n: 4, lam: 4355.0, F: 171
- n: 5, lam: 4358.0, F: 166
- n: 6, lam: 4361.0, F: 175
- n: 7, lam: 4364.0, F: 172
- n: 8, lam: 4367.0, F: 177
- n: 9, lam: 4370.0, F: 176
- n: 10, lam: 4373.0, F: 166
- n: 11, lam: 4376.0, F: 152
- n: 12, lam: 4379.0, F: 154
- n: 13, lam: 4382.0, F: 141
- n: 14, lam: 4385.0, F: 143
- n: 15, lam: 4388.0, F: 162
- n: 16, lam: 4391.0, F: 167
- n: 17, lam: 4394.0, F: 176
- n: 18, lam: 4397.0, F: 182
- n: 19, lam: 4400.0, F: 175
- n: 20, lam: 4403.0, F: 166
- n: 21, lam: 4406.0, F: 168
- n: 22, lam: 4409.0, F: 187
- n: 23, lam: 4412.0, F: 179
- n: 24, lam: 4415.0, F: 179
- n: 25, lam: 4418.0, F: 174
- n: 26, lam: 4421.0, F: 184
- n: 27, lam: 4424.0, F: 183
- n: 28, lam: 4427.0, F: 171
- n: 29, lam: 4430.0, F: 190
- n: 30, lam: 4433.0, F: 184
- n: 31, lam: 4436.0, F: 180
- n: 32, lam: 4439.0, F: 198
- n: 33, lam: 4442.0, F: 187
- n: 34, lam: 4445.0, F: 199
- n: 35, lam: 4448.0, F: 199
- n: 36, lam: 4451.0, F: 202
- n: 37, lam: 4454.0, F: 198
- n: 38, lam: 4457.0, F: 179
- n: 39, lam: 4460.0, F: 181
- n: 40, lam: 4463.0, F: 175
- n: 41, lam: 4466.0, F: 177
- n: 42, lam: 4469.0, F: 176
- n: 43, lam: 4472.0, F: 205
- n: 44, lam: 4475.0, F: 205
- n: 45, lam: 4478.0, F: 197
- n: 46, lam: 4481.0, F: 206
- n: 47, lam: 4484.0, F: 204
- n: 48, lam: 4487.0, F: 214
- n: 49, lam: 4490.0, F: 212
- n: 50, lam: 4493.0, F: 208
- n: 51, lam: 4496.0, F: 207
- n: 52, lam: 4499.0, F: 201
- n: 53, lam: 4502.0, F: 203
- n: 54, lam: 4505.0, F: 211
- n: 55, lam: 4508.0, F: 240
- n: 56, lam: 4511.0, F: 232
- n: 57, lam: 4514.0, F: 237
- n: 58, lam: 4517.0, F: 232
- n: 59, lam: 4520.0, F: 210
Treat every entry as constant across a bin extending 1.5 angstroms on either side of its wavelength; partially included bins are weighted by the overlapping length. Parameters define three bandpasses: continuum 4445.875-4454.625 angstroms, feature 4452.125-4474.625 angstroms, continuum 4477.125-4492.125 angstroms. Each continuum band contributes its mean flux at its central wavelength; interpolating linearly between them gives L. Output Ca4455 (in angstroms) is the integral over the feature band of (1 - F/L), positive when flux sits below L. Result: 1.9 angstroms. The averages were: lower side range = 200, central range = 186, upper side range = 207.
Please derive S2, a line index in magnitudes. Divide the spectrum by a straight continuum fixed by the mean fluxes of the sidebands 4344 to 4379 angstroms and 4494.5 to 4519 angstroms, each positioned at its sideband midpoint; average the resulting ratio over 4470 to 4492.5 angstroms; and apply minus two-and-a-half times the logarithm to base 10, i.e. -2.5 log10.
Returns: 0.03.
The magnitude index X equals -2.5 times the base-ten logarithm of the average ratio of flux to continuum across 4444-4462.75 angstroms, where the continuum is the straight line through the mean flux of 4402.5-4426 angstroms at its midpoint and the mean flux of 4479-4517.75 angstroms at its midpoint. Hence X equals 0.02 mag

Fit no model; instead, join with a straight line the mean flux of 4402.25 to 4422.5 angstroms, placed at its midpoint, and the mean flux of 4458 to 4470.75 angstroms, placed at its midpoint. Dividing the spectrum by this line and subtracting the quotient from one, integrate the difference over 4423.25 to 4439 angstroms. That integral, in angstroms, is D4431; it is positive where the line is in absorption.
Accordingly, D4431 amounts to -0.5 angstroms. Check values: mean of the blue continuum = 177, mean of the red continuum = 178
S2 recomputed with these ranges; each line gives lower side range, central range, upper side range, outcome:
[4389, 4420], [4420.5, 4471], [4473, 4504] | 0.02 mag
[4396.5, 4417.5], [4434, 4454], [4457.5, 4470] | -0.10 mag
